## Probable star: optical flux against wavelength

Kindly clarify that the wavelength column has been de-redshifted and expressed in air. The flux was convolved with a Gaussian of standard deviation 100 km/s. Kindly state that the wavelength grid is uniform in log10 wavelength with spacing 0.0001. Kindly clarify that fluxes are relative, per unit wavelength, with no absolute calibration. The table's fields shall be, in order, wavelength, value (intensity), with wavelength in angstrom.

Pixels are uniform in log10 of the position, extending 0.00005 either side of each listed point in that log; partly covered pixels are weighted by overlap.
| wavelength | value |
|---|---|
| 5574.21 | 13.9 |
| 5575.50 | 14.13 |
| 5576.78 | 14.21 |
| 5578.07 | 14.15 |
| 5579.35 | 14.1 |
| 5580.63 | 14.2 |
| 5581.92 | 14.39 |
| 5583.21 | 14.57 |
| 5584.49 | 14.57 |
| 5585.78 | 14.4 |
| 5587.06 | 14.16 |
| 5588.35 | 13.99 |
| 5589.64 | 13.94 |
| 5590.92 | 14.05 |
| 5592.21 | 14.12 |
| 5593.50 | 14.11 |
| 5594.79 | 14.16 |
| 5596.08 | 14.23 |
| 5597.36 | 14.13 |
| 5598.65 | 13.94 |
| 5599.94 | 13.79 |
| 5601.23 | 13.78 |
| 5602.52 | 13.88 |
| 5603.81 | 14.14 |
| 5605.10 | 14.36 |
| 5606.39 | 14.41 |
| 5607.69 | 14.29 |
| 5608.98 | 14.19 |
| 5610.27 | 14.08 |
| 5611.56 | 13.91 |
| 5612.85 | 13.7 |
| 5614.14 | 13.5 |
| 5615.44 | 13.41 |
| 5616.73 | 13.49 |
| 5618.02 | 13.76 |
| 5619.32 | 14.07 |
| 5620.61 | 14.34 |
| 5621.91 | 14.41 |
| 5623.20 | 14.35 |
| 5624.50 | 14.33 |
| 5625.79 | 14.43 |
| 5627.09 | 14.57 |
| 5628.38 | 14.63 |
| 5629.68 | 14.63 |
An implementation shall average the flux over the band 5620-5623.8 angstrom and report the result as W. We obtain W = 14.4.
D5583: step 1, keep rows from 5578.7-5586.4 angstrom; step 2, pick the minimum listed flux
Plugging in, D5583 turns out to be 14.1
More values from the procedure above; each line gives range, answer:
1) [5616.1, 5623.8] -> 13.49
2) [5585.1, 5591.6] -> 13.94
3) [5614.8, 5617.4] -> 13.41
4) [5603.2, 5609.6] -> 14.14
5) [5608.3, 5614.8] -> 13.5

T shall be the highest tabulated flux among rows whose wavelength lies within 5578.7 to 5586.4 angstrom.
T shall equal 14.57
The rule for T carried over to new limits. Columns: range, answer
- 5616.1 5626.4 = 14.43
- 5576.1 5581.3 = 14.21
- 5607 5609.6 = 14.29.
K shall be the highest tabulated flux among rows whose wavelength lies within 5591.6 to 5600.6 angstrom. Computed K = 14.23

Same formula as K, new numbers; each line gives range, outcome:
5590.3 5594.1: 14.12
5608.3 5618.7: 14.19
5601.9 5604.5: 14.14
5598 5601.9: 13.94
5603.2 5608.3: 14.41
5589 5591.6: 14.05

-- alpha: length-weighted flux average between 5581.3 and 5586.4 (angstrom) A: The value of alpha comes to 14.5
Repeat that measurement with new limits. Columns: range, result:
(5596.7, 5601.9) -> 13.9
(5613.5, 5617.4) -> 13.5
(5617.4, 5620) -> 13.9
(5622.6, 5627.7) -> 14.4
